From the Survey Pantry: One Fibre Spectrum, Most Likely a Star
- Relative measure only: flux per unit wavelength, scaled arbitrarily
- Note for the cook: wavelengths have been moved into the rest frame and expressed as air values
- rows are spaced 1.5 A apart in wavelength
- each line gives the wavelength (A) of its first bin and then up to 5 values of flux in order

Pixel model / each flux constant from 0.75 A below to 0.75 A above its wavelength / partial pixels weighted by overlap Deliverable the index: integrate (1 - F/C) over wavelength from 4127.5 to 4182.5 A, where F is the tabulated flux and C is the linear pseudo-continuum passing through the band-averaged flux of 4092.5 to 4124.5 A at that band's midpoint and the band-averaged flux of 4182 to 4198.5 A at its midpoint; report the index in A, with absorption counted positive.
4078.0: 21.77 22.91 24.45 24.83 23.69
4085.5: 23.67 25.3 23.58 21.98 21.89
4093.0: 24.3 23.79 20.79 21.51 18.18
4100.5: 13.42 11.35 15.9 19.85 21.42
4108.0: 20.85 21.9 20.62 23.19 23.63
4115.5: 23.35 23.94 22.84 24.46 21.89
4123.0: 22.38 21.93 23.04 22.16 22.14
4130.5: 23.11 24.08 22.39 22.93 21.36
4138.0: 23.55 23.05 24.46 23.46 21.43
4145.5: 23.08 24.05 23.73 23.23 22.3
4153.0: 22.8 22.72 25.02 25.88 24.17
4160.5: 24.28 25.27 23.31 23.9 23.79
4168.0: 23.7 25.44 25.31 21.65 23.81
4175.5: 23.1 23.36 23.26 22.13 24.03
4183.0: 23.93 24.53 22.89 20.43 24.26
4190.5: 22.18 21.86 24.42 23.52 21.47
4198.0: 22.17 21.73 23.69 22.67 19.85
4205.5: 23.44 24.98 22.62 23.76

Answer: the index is -3.5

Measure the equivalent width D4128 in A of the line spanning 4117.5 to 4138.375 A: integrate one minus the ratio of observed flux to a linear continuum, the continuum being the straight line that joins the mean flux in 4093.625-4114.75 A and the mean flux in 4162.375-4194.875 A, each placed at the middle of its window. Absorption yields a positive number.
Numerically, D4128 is -1.80 A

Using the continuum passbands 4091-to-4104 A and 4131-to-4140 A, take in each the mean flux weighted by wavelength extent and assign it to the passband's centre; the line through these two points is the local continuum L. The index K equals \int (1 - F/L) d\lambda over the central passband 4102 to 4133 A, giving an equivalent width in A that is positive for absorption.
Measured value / -1.2 A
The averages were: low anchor 19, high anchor 22.9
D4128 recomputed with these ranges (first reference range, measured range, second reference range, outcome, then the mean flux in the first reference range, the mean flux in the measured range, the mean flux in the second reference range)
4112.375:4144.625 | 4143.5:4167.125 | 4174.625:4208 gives -0.80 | 22.9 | 23.7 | 22.9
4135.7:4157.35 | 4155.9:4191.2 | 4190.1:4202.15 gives -1.23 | 23.2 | 23.7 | 22.6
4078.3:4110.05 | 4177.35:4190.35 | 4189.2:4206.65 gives -0.44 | 21.2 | 23.1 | 22.6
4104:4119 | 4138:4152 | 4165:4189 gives -0.29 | 22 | 23.2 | 23.5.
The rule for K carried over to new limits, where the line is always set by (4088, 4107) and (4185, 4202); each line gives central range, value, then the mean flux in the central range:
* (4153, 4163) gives -1.31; 24.4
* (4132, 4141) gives -0.86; 22.9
